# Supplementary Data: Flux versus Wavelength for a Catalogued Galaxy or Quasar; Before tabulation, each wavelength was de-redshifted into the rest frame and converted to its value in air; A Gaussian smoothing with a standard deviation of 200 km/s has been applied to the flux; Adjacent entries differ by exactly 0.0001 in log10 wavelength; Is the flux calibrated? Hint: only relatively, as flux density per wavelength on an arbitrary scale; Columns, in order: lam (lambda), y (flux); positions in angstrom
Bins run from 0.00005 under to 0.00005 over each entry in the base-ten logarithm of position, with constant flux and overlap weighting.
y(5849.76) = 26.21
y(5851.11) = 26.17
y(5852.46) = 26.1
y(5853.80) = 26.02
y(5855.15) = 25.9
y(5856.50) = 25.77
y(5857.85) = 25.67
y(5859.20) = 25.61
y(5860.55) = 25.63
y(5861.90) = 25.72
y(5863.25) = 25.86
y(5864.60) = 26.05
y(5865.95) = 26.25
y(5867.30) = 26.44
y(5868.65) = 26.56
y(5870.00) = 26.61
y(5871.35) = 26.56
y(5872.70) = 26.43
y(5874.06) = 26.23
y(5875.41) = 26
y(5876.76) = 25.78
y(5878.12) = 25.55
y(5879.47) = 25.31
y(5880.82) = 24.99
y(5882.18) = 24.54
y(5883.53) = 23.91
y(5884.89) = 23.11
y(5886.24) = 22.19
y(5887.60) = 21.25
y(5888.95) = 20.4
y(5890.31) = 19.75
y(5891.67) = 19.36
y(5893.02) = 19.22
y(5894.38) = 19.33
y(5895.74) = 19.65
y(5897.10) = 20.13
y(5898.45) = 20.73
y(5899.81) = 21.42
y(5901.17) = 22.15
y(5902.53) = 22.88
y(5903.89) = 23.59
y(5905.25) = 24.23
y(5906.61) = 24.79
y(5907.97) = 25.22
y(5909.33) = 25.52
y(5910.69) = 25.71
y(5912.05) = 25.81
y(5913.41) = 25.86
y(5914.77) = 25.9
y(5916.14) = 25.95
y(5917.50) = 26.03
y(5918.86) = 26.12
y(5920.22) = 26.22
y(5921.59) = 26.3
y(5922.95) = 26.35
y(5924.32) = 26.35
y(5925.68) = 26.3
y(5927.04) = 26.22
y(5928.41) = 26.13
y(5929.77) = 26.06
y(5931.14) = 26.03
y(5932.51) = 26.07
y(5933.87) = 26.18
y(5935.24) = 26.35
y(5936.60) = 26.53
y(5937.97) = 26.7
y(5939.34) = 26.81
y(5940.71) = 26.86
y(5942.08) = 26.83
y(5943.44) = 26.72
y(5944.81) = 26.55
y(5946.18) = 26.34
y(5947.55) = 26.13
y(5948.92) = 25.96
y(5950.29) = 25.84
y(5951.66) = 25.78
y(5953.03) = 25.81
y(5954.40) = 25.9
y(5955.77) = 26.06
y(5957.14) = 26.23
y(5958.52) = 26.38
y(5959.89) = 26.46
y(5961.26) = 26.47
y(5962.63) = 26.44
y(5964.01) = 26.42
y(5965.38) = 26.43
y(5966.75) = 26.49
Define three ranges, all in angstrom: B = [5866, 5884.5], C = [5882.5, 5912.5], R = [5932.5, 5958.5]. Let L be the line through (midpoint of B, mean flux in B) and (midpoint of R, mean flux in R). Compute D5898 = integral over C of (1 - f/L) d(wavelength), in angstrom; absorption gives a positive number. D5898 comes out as 4.2 angstrom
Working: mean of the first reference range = 25.7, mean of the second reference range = 26.3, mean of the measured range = 22.3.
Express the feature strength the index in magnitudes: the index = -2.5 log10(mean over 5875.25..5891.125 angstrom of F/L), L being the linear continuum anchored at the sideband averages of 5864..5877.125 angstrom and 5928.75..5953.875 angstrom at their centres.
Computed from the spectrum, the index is 0.13 mag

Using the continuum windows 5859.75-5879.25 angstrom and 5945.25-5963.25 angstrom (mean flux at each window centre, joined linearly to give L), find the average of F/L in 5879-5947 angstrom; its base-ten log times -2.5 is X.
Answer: 0.071 mag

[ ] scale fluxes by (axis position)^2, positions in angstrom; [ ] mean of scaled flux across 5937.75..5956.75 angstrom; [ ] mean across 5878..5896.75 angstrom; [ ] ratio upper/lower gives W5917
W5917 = 1.2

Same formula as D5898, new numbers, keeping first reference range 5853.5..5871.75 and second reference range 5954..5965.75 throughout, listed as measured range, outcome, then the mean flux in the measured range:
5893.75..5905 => 2.1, 21.4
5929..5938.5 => 0.0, 26.3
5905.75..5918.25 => 0.3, 25.6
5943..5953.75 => 0.1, 26.1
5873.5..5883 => 0.2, 25.5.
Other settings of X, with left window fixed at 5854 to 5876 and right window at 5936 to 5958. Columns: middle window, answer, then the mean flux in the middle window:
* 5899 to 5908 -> 0.127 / 23.3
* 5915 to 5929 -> 0.002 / 26.2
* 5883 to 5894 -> 0.235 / 21.1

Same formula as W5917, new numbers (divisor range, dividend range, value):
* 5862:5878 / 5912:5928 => 1.01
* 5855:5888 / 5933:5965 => 1.07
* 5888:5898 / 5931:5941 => 1.36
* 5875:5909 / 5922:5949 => 1.18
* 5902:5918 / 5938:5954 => 1.06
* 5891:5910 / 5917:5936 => 1.20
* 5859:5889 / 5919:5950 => 1.07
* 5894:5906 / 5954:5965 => 1.24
